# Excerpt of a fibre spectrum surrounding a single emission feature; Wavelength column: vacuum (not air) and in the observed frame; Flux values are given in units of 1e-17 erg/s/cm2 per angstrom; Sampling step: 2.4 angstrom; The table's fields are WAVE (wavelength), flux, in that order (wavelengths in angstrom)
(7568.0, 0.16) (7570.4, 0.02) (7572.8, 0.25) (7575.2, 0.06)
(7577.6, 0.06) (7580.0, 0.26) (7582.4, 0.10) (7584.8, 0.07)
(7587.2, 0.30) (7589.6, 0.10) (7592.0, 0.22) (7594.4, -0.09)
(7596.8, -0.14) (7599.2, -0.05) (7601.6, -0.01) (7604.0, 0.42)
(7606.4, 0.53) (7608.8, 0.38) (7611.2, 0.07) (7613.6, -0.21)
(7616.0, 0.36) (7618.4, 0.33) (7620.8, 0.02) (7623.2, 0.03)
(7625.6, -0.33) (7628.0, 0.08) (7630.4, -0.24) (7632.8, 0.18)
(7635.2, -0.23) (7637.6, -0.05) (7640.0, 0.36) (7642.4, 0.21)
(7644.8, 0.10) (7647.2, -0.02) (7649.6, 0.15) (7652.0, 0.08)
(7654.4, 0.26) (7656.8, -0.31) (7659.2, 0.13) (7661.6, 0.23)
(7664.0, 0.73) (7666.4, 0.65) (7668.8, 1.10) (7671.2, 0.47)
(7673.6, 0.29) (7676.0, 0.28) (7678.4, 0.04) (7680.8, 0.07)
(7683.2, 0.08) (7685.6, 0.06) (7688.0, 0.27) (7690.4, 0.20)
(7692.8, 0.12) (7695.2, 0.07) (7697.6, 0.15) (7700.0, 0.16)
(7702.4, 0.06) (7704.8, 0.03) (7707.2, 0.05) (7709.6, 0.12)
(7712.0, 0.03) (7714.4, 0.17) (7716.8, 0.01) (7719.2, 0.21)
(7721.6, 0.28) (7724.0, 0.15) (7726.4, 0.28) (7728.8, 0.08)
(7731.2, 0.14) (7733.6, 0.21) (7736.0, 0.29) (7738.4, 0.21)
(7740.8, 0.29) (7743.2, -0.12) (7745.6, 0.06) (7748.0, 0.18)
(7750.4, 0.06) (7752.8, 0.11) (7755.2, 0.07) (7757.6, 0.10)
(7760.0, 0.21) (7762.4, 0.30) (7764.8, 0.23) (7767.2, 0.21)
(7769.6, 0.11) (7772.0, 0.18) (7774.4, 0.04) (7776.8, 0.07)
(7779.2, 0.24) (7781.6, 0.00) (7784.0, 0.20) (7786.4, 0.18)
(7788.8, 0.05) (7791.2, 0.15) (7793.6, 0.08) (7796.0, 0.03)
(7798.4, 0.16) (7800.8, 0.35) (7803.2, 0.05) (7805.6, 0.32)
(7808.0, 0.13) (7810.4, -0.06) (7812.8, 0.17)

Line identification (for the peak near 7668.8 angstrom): [O II] 3727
